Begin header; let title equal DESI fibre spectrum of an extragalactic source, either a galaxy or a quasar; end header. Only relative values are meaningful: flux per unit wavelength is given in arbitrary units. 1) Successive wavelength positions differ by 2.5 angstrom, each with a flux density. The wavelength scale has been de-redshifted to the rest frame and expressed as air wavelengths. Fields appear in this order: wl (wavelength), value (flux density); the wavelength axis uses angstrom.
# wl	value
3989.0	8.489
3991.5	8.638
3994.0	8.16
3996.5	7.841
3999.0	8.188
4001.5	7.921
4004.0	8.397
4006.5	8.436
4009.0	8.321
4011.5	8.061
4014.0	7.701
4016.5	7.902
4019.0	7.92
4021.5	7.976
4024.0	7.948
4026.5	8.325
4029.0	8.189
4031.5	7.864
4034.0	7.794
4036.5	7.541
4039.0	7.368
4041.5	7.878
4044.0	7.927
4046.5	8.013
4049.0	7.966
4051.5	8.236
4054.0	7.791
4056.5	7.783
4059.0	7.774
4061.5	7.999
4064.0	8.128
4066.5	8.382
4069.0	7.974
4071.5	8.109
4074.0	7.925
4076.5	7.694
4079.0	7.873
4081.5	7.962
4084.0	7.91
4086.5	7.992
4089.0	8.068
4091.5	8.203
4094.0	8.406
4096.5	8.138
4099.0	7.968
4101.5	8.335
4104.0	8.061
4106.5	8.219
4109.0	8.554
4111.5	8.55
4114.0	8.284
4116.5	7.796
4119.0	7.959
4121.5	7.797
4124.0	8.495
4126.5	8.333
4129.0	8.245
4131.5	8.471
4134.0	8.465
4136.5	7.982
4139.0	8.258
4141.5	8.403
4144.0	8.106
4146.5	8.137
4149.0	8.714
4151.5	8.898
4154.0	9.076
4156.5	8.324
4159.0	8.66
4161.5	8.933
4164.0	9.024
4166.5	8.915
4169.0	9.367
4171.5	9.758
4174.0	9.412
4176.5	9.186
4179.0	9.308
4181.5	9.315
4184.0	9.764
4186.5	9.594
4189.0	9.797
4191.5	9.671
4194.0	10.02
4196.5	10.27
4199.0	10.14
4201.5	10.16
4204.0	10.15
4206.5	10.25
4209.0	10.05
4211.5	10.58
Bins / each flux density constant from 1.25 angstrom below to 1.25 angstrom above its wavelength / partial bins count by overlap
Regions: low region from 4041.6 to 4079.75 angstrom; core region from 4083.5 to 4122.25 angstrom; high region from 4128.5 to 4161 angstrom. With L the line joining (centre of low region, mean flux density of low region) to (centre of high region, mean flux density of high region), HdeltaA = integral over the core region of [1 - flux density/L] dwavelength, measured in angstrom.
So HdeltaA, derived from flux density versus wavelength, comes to 0.3 angstrom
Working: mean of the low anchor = 7.97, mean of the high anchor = 8.46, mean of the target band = 8.15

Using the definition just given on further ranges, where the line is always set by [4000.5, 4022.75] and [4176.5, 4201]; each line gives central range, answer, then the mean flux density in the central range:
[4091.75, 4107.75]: 1.29 angstrom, 8.19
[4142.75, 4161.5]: 1.63 angstrom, 8.58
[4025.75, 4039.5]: 0.69 angstrom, 7.86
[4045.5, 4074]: 1.73 angstrom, 8.01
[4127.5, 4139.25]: 1.19 angstrom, 8.29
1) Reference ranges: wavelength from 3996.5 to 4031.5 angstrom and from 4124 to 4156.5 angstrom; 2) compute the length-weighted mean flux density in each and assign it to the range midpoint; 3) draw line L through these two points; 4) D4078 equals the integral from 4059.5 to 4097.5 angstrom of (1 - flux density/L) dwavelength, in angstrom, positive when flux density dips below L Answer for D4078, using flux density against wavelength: 1.0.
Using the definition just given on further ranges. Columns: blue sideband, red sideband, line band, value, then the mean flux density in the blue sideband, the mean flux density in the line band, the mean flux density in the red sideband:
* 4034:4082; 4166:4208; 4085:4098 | 0.35 angstrom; 7.91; 8.15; 9.73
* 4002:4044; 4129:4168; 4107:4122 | 0.39 angstrom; 7.97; 8.18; 8.55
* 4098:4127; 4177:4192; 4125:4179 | 1.39 angstrom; 8.19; 8.71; 9.55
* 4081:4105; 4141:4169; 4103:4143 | 0.71 angstrom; 8.11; 8.24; 8.69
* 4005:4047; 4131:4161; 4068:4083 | 0.45 angstrom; 7.95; 7.92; 8.47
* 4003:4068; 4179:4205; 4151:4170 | 1.18 angstrom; 7.98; 8.89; 9.86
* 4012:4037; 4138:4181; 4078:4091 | 0.58 angstrom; 7.93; 7.98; 8.86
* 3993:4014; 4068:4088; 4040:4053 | 0.05 angstrom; 8.14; 7.99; 7.93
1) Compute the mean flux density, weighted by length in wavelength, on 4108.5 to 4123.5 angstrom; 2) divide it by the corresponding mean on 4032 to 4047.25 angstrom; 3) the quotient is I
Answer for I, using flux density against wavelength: 1.05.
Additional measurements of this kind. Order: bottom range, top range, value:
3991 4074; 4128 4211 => 1.15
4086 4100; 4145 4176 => 1.10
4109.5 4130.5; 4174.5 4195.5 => 1.17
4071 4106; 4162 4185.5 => 1.16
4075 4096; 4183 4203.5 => 1.24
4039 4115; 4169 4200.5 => 1.20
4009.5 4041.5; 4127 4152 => 1.06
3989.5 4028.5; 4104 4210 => 1.10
